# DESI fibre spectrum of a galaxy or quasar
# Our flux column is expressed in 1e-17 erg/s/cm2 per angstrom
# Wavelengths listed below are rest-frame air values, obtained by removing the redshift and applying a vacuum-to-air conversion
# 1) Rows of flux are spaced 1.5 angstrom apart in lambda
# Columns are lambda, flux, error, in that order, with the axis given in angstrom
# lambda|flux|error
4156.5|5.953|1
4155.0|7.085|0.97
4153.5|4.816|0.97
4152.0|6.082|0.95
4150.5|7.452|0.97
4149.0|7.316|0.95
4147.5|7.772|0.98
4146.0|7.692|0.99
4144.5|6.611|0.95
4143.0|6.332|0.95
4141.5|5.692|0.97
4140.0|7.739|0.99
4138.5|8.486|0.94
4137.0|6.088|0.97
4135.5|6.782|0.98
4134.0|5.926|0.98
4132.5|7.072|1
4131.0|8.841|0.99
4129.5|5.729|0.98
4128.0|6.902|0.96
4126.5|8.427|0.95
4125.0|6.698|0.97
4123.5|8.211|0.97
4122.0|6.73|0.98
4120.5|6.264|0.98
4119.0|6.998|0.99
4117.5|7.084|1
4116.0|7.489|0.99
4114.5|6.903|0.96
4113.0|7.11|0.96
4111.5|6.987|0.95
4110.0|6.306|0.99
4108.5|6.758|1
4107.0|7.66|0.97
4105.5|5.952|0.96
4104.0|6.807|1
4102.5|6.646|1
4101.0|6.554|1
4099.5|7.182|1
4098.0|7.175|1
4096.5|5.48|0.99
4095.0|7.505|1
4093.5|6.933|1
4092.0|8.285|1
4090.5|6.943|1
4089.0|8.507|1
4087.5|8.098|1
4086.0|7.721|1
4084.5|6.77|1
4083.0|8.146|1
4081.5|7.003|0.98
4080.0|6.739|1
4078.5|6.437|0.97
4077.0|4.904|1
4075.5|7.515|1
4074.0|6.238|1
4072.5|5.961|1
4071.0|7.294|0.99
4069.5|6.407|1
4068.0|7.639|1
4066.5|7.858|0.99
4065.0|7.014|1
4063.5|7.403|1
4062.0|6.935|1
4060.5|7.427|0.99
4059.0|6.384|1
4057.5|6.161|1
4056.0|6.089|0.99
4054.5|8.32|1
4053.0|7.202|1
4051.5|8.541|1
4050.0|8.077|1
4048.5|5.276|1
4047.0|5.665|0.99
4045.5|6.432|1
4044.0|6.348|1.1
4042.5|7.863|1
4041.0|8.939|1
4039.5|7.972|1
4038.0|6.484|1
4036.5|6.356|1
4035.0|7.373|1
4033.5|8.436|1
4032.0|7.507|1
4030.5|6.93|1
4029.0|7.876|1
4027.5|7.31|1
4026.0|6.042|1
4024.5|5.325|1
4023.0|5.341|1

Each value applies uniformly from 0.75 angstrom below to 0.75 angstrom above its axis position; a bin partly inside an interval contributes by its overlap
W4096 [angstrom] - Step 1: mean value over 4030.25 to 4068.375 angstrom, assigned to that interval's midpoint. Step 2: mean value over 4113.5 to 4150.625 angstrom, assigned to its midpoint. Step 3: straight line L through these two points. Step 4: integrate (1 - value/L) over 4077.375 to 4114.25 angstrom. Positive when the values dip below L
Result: 0.4 angstrom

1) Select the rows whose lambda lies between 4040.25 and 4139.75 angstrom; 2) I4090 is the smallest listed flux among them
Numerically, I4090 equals 4.904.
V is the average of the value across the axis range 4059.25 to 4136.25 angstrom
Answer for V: 7.02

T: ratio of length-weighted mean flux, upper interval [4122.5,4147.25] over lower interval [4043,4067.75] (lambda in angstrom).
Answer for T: 1.02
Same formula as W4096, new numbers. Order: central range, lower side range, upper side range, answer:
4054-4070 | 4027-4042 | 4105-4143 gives 0.7 angstrom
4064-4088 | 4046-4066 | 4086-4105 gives 0.3 angstrom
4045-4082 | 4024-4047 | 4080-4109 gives 1.5 angstrom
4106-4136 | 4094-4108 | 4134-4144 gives -1.2 angstrom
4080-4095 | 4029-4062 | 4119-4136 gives -1.0 angstrom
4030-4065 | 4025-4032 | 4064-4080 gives -1.2 angstrom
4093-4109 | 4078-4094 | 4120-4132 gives 1.3 angstrom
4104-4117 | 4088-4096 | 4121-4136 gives 0.8 angstrom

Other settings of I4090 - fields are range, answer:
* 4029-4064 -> 5.276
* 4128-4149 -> 5.692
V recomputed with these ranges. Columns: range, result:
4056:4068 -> 7.01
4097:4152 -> 6.99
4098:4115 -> 6.82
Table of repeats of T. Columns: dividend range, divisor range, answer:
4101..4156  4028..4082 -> 0.98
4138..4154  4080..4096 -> 0.92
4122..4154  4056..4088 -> 1.01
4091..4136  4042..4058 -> 1.01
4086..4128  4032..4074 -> 1.00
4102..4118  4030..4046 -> 0.94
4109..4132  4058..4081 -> 1.04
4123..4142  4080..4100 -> 0.97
